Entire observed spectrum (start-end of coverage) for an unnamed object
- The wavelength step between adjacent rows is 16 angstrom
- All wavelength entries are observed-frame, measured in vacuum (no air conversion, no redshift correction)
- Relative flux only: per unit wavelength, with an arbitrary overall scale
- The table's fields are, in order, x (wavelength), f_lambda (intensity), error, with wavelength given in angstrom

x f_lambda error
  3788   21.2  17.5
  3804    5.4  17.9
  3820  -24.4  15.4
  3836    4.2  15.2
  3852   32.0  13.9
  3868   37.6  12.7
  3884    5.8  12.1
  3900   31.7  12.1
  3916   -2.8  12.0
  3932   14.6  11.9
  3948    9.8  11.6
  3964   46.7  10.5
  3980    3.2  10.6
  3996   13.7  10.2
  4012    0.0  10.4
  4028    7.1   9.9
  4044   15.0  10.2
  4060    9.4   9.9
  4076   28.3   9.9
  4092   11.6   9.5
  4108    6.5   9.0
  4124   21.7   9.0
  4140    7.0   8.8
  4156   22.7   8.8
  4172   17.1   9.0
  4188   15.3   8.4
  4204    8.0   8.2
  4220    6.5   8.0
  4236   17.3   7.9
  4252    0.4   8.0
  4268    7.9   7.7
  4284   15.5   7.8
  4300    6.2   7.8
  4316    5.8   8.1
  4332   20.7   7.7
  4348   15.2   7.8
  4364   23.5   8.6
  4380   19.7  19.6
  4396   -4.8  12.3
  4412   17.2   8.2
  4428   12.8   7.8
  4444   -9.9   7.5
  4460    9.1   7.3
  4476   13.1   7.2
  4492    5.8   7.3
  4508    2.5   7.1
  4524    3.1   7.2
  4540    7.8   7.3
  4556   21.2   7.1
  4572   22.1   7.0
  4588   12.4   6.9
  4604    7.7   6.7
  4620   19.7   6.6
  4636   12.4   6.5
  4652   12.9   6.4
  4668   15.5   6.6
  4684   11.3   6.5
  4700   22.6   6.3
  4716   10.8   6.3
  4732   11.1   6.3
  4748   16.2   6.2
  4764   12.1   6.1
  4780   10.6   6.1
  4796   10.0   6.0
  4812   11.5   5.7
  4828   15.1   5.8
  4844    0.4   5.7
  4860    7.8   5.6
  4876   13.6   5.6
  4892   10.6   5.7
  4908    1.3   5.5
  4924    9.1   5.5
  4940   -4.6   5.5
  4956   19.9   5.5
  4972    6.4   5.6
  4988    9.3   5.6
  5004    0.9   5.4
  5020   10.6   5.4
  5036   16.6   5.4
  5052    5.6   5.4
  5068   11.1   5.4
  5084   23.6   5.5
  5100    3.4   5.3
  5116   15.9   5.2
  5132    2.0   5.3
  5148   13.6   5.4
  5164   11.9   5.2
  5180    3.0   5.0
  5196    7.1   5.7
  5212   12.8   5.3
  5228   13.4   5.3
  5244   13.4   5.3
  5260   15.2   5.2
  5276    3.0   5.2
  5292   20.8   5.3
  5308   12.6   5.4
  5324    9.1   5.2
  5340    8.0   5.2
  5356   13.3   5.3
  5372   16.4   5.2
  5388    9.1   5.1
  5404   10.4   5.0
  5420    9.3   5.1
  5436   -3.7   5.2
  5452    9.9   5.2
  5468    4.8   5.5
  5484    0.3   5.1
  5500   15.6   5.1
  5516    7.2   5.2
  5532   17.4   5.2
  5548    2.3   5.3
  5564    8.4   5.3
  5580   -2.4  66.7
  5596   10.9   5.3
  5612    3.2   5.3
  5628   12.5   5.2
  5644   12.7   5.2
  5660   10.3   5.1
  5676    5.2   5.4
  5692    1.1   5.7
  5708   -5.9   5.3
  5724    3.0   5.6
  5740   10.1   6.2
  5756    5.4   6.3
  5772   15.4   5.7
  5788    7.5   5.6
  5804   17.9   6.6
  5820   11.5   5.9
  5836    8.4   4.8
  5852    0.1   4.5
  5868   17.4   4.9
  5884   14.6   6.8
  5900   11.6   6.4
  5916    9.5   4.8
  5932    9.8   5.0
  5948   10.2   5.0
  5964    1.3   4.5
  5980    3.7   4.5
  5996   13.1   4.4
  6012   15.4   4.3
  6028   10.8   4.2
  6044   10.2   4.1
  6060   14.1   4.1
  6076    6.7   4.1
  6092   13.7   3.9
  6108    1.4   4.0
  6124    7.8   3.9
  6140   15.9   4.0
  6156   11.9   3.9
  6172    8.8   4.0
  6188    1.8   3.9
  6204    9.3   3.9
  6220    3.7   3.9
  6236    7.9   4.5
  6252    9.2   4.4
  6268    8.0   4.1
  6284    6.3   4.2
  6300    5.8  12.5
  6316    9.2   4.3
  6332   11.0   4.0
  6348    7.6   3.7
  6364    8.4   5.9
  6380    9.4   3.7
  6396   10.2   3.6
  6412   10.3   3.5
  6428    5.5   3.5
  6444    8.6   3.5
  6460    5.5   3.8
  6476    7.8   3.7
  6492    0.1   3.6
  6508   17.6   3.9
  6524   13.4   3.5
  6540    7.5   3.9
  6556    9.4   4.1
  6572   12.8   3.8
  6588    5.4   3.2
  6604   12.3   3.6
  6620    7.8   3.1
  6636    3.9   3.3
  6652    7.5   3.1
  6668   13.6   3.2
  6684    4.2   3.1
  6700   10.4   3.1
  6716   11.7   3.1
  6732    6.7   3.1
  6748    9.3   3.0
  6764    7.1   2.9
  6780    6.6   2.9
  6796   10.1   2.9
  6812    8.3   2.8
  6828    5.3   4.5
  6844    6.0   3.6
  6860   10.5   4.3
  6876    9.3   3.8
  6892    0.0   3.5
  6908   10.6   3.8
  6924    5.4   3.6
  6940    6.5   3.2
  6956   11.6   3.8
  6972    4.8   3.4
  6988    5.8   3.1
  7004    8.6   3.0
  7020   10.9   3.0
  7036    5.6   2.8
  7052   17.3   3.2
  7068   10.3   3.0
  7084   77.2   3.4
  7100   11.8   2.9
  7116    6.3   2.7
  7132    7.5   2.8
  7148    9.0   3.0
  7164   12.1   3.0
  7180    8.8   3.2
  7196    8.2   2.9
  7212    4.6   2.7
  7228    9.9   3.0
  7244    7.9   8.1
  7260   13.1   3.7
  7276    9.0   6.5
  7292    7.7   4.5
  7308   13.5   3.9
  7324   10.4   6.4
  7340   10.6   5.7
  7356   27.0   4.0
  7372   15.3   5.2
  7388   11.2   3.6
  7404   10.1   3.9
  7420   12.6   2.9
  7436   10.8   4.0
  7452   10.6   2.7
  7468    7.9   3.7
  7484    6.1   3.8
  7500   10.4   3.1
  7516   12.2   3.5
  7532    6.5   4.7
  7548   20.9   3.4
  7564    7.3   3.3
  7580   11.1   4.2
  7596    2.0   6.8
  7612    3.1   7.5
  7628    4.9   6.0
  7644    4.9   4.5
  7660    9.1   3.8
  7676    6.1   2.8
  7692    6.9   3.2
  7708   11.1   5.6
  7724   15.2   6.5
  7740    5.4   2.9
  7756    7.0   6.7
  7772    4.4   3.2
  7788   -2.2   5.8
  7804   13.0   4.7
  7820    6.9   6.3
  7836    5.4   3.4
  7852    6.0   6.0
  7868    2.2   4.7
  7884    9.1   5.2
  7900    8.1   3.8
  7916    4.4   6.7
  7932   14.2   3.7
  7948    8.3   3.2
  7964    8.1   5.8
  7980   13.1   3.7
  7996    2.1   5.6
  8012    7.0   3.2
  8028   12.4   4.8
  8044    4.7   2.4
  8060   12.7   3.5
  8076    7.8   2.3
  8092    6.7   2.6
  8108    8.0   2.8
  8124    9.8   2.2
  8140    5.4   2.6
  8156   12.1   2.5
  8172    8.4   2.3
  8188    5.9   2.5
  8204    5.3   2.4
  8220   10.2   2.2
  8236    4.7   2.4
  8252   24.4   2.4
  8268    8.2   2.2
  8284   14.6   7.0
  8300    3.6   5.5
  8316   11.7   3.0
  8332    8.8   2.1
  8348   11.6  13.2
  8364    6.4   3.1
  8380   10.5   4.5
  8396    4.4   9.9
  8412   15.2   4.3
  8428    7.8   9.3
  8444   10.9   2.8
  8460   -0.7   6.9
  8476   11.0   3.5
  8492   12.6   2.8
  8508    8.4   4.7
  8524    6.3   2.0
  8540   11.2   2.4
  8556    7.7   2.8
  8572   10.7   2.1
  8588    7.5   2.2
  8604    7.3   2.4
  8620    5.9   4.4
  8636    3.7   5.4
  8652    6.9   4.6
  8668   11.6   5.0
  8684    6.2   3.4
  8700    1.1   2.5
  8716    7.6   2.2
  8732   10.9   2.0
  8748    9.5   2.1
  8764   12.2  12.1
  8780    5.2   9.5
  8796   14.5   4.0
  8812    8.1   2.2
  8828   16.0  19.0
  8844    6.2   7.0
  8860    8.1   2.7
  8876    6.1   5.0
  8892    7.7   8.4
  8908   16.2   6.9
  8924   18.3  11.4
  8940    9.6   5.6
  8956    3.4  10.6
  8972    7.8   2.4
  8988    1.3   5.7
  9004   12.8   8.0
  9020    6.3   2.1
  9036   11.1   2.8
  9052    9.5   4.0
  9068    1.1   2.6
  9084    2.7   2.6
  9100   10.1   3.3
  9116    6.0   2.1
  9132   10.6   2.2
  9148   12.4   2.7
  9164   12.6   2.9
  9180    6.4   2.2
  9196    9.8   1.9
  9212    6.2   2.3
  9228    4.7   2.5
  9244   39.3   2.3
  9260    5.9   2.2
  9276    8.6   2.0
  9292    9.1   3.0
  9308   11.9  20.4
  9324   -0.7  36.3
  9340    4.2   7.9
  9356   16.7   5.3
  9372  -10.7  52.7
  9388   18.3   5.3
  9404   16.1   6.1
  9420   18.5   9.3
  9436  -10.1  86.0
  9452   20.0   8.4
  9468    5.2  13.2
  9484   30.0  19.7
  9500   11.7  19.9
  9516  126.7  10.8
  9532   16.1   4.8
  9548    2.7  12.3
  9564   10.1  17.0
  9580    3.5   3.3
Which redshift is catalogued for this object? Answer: 0.901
